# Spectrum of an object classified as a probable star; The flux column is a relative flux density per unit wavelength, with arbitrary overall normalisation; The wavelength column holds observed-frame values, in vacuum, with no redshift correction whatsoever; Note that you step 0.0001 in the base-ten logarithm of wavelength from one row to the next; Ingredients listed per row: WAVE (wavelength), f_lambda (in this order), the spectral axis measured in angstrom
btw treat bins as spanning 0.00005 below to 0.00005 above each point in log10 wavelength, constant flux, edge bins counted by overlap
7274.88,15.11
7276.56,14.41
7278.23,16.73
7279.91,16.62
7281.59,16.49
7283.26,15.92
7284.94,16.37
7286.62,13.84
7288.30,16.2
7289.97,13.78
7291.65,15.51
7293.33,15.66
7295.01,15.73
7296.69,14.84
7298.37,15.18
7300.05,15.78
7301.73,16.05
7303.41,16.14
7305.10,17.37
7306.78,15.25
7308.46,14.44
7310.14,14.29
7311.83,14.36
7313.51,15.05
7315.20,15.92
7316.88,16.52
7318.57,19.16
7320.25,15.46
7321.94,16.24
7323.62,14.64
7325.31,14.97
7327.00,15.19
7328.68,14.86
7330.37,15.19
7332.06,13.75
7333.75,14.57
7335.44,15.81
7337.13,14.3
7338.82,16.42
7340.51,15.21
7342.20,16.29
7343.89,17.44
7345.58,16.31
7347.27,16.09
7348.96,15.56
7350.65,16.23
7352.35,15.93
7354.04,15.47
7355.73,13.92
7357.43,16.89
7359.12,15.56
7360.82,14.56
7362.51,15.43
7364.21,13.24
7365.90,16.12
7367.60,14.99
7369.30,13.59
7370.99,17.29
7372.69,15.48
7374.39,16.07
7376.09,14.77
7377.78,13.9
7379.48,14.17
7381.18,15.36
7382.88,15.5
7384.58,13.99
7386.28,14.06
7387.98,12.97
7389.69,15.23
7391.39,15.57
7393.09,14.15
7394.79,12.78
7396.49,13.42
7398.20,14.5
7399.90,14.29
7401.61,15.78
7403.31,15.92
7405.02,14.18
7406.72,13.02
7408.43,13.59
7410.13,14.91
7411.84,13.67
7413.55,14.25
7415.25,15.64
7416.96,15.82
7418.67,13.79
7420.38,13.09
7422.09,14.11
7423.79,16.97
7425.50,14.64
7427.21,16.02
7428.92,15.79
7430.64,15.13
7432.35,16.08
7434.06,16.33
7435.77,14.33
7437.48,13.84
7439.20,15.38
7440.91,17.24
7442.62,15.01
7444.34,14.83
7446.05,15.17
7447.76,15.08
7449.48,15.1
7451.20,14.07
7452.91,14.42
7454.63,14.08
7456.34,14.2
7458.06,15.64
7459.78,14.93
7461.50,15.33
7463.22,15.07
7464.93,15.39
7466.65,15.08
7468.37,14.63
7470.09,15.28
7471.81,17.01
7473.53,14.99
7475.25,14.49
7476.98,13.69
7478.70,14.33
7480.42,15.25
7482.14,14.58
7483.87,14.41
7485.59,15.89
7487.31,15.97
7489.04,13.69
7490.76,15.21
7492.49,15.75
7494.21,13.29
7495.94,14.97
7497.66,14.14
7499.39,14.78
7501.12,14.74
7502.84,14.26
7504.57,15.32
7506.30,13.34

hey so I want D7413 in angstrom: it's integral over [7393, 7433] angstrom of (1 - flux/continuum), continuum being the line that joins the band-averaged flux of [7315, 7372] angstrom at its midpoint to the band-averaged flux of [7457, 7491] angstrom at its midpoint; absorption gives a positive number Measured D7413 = 1.6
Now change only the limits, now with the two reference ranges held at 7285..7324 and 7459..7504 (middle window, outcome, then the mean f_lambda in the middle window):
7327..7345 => 0.1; 15.4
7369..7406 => 1.4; 14.7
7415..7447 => -0.3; 15.2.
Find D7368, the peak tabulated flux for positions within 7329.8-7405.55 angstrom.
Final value 17.44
